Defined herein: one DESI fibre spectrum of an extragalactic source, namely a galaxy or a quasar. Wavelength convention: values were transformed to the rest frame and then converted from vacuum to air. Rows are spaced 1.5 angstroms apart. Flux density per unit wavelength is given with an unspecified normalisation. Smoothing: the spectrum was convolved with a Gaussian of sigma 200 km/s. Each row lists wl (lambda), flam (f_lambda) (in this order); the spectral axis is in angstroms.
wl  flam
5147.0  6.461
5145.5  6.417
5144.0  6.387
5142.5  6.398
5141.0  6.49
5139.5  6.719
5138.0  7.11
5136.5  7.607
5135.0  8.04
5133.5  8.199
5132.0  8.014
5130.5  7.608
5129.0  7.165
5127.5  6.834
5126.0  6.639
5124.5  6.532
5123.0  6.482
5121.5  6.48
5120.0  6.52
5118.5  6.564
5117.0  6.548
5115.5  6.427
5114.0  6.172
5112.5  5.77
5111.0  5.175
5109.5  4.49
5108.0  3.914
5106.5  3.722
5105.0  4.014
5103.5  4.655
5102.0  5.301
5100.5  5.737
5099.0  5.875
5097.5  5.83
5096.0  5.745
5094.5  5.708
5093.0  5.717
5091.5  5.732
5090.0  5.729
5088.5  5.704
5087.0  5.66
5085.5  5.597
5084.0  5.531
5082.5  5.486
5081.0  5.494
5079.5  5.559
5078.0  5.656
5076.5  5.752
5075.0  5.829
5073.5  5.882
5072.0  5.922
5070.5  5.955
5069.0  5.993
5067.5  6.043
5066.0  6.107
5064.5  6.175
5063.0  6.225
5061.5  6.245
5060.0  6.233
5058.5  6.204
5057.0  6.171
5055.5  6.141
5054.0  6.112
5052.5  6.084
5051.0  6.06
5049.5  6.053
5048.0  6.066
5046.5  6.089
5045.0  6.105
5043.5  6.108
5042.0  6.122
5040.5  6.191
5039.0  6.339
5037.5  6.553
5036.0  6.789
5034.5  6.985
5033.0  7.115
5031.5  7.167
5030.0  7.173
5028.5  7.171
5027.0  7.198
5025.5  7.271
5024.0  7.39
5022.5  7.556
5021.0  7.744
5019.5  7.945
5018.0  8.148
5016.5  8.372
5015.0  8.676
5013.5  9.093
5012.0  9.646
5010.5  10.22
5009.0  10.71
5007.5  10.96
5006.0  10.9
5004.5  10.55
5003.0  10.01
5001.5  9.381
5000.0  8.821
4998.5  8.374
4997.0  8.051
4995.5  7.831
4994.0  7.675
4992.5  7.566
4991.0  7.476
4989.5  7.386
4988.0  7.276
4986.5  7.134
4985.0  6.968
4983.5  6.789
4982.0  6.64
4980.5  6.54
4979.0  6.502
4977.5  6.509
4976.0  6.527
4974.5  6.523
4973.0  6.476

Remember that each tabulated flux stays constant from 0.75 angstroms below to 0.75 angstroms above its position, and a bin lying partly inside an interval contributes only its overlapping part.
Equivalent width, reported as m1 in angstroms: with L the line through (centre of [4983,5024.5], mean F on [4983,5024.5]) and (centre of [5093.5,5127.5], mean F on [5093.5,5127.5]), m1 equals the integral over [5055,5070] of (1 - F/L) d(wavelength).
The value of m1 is 1.75 angstroms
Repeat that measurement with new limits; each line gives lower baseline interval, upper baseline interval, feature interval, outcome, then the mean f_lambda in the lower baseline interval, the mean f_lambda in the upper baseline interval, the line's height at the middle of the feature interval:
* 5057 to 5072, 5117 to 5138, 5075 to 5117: 7.4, 6.12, 7.11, 6.62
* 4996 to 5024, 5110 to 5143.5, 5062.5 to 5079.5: 4.2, 9.12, 6.77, 7.89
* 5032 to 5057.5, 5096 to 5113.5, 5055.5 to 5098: -1.9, 6.31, 5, 5.61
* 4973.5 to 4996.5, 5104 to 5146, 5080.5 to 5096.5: 2.2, 7.03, 6.36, 6.54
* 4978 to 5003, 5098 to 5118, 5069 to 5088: 0.4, 7.59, 5.24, 5.83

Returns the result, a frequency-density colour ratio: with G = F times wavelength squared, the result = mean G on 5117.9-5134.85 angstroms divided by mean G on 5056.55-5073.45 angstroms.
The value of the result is 1.2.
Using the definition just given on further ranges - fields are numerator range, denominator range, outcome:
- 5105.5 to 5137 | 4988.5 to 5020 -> 0.75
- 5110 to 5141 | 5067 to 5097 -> 1.21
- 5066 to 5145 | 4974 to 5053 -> 0.83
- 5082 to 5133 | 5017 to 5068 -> 0.91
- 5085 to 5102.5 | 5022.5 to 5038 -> 0.82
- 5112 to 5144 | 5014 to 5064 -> 1.05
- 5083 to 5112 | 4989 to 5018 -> 0.60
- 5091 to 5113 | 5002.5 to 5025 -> 0.58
